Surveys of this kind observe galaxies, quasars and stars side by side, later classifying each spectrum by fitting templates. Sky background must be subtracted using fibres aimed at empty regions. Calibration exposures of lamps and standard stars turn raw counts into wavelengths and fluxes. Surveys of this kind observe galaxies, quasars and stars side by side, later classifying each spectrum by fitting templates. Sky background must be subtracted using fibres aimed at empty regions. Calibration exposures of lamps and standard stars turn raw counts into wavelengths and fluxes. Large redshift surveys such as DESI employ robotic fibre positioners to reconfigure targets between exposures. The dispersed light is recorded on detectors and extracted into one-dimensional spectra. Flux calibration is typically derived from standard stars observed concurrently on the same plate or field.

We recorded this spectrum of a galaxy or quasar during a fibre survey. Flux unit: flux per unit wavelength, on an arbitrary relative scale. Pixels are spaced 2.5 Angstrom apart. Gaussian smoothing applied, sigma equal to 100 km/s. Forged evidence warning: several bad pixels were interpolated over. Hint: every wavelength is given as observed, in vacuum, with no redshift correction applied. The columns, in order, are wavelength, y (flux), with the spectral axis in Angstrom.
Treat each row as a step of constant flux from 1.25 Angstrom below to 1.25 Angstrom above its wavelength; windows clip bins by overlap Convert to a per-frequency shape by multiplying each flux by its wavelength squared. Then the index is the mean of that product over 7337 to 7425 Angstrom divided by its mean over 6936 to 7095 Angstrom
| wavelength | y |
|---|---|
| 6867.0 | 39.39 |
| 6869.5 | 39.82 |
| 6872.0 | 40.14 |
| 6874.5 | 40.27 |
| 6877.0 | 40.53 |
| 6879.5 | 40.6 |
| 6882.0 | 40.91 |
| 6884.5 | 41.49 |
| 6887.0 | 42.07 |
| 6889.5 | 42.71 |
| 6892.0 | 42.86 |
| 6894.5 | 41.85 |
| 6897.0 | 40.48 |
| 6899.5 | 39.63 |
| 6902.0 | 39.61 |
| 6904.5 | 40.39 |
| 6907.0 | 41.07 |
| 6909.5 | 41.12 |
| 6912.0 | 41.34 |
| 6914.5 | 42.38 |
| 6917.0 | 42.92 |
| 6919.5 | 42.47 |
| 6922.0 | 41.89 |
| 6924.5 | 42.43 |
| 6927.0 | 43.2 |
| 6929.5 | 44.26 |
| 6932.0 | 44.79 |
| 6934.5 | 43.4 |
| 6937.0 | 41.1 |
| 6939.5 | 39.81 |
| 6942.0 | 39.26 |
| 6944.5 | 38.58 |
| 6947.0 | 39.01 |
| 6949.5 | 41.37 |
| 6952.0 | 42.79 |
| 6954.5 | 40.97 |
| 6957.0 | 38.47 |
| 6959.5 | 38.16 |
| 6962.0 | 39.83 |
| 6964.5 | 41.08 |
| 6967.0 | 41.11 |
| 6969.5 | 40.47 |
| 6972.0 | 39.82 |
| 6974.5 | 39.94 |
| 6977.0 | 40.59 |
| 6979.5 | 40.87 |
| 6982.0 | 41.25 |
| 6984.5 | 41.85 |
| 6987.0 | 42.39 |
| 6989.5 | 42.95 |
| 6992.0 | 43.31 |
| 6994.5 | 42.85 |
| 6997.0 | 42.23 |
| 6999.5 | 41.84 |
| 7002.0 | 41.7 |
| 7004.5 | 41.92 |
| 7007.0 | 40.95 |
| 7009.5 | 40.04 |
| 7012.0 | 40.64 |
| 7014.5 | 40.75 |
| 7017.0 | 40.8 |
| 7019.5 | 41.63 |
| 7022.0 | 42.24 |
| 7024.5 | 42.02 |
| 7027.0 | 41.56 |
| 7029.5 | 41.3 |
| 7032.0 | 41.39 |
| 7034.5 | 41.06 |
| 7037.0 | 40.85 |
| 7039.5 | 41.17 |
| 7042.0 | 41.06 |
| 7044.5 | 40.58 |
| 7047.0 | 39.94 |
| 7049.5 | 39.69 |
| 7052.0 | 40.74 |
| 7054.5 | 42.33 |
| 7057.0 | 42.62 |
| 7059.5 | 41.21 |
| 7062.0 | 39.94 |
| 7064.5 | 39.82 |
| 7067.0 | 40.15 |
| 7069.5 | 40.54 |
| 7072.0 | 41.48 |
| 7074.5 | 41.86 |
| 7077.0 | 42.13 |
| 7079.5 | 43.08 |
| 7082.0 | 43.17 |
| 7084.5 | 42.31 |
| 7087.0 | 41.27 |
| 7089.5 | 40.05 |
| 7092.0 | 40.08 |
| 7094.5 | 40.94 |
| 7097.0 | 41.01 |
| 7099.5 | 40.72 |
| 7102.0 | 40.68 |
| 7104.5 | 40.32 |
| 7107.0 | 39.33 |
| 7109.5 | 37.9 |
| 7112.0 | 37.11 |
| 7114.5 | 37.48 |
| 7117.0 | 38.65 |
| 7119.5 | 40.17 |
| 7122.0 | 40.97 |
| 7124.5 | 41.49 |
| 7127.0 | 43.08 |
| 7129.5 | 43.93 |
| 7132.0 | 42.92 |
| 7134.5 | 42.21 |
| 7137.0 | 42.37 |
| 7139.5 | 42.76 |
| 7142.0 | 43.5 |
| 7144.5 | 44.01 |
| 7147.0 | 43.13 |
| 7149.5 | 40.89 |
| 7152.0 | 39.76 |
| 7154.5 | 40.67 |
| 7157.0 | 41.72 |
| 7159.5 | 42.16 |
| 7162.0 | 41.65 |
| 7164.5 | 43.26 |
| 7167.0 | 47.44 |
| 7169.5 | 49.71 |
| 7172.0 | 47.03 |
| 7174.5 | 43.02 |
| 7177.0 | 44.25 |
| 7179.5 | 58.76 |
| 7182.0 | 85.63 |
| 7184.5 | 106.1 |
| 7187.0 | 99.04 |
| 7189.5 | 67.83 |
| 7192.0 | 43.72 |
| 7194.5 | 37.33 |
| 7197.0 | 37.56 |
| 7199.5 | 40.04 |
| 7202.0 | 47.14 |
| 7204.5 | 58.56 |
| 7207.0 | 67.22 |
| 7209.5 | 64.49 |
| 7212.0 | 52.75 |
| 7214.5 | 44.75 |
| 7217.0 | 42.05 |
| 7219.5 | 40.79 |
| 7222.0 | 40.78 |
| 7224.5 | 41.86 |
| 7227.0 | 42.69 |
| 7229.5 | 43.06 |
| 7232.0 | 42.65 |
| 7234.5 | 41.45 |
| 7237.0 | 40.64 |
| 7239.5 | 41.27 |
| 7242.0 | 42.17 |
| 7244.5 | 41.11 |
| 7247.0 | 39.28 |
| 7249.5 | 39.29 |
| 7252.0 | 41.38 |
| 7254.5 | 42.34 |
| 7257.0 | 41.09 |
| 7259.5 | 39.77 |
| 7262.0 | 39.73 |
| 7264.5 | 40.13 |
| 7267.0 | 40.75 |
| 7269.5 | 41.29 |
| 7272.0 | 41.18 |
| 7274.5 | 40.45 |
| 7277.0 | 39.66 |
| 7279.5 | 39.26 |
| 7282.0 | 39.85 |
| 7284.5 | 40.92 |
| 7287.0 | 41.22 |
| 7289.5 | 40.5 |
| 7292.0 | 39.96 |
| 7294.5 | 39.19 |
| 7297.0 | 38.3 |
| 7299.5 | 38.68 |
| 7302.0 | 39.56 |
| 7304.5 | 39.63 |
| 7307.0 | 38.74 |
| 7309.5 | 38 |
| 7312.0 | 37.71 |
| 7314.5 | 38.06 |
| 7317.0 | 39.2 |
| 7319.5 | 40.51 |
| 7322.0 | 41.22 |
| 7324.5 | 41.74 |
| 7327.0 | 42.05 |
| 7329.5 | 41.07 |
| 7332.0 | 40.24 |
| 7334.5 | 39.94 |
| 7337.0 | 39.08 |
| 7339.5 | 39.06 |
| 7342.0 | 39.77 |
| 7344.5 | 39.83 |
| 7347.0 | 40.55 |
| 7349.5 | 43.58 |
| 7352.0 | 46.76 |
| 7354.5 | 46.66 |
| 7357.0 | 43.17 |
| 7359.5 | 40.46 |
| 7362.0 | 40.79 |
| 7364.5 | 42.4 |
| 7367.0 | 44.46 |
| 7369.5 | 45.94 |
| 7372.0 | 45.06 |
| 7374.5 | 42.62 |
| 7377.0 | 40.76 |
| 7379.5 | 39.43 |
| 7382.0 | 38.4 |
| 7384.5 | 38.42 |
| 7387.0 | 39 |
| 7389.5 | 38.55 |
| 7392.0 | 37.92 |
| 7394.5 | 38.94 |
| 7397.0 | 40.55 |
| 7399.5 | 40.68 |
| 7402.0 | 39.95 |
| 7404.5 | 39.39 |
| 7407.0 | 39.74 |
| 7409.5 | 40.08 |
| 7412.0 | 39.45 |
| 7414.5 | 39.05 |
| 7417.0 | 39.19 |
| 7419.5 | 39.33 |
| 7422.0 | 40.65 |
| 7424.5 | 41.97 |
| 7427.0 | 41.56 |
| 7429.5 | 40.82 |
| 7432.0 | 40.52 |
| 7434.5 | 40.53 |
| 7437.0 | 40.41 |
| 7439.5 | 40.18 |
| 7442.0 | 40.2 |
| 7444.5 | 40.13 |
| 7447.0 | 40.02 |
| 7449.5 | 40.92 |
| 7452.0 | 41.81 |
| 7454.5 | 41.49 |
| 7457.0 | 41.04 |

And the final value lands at 1.10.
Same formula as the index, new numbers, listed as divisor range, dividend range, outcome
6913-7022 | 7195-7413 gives 1.11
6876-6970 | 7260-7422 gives 1.10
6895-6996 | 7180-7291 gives 1.24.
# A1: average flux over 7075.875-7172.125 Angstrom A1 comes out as 41.8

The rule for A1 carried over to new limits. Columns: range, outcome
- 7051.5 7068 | 41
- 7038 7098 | 41.1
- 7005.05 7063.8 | 41.1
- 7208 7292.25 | 42.2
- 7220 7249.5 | 41.4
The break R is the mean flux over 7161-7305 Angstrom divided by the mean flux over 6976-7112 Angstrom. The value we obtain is 1.13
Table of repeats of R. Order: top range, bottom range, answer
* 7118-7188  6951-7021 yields 1.19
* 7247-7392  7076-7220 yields 0.87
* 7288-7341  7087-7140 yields 0.98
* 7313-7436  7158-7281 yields 0.86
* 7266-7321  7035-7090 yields 0.96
